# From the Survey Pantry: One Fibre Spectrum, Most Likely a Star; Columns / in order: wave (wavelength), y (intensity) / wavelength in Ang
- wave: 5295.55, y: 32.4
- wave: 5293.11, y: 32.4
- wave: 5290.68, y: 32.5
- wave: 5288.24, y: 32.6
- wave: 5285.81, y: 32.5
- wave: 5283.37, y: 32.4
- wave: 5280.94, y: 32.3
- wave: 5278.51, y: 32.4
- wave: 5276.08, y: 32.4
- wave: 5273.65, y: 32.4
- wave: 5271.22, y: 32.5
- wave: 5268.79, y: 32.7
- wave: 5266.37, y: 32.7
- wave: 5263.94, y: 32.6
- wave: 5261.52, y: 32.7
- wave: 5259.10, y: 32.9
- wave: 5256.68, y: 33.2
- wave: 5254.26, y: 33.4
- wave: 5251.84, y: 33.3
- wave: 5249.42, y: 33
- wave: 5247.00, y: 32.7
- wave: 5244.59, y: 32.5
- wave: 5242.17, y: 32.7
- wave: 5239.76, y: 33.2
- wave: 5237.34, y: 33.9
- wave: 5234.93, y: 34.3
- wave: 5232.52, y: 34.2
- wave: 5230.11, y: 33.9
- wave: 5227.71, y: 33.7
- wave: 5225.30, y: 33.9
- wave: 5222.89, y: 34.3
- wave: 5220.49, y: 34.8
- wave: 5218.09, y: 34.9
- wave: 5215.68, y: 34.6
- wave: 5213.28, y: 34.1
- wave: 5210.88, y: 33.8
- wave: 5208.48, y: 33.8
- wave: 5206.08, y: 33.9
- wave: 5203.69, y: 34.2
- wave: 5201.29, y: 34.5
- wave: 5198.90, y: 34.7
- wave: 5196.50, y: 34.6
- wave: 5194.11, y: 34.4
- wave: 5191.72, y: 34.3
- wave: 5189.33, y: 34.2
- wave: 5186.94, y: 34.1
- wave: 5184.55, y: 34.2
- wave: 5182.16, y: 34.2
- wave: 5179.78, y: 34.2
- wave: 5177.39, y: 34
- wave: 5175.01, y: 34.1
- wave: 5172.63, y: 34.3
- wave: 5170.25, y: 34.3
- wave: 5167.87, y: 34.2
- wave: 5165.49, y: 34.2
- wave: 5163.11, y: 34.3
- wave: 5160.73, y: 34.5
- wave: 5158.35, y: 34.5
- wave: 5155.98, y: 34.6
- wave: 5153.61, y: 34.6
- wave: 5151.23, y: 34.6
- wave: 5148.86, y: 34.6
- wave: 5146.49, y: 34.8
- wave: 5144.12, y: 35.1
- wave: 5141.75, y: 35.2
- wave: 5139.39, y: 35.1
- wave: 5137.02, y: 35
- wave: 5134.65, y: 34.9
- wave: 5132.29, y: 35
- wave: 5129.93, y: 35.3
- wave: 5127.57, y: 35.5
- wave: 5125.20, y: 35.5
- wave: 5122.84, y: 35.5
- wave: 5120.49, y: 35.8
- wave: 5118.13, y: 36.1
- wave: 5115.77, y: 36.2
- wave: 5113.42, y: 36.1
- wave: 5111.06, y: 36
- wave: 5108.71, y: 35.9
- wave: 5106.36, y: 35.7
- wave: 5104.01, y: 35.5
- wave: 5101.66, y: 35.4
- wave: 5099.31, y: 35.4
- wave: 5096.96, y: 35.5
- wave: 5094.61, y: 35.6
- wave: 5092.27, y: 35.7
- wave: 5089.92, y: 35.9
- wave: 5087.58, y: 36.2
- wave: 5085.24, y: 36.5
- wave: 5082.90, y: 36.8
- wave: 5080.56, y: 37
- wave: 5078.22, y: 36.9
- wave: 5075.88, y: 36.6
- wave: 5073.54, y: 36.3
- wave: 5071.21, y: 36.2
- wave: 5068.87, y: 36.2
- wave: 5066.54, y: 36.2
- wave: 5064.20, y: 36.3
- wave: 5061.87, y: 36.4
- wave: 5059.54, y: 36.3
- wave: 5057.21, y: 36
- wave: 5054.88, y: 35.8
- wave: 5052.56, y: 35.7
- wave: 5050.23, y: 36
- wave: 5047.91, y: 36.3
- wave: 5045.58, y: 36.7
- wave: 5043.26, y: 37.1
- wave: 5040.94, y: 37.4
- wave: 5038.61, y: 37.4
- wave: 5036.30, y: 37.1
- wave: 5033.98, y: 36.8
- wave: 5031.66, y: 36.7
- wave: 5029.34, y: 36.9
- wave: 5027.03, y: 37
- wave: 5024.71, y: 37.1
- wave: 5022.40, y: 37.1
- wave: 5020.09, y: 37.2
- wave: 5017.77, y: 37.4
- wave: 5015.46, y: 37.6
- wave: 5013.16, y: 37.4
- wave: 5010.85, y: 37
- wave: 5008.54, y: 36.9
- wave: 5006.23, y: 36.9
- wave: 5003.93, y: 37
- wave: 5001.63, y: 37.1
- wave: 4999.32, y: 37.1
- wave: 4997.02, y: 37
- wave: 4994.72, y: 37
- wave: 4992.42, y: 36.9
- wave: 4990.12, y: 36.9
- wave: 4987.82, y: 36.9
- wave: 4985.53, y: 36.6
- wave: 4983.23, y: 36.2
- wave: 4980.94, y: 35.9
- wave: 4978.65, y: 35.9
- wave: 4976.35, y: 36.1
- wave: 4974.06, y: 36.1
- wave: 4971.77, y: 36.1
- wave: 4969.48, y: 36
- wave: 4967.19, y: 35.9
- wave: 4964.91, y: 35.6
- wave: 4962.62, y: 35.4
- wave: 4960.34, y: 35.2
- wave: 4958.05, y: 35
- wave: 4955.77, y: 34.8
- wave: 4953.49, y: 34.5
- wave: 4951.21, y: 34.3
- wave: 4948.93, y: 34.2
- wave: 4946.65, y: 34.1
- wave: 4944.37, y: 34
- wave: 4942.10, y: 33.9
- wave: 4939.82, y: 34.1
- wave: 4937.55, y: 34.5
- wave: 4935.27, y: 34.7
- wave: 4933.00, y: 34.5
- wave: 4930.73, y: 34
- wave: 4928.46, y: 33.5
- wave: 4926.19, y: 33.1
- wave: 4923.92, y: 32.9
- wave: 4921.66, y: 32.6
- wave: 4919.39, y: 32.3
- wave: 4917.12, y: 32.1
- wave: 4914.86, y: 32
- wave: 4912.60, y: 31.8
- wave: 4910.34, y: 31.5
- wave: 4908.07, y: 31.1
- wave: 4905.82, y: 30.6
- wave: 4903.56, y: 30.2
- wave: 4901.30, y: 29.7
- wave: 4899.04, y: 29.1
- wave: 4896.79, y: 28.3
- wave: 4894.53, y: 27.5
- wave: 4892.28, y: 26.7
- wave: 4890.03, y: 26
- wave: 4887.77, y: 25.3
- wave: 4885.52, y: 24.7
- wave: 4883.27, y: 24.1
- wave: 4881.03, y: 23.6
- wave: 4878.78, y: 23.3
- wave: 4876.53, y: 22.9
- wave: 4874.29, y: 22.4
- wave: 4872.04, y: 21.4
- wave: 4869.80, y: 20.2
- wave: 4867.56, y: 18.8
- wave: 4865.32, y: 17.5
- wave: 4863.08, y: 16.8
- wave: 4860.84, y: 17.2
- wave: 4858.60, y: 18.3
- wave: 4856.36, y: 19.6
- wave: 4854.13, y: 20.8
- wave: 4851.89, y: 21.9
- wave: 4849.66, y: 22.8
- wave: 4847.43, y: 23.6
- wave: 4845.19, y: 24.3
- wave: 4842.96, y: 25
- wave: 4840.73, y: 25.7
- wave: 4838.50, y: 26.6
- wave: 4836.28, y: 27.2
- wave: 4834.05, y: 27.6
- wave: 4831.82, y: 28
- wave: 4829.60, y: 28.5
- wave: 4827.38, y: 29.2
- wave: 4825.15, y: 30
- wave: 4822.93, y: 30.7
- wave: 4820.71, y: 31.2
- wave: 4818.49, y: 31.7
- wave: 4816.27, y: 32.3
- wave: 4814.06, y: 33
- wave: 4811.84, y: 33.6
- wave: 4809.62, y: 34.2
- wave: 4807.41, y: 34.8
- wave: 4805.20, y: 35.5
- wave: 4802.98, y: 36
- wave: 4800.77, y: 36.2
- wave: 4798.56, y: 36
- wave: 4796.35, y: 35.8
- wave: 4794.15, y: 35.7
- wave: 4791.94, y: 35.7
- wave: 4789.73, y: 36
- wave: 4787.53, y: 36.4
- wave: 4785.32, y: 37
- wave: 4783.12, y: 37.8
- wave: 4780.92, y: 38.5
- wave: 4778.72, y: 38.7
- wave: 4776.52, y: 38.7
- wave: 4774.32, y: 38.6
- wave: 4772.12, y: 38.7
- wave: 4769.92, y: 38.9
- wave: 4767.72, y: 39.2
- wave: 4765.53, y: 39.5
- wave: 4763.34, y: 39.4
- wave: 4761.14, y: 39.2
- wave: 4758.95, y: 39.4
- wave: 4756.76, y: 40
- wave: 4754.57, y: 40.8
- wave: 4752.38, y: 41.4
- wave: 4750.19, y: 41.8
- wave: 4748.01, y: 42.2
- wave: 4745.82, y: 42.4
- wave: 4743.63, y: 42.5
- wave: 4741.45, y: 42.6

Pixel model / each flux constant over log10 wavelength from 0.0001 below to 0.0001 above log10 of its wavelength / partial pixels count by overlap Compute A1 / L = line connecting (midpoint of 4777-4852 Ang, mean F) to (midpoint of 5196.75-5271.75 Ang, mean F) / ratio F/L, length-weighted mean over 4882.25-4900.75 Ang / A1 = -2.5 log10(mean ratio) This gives 0.208 mag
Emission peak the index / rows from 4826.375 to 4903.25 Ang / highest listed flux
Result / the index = 29.7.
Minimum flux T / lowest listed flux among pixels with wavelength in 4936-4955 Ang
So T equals 33.9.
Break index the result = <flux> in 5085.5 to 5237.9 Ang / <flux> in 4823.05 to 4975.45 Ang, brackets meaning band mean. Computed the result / 1.21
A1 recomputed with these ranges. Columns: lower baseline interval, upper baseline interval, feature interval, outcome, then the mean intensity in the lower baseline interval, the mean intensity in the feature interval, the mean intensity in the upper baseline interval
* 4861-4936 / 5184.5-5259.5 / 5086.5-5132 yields -0.13 mag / 27.6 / 35.7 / 33.9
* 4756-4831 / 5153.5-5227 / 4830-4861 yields 0.44 mag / 35.7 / 23.8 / 34.3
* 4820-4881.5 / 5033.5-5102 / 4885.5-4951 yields -0.14 mag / 23.7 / 31.5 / 36.3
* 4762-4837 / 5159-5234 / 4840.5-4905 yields 0.43 mag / 34.7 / 23.4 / 34.2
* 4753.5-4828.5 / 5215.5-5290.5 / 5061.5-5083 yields -0.07 mag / 36.1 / 36.5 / 33.2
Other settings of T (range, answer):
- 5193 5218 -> 33.8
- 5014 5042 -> 36.7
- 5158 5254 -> 32.5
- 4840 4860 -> 18.3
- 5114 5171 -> 34.2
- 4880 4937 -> 23.6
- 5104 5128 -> 35.5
